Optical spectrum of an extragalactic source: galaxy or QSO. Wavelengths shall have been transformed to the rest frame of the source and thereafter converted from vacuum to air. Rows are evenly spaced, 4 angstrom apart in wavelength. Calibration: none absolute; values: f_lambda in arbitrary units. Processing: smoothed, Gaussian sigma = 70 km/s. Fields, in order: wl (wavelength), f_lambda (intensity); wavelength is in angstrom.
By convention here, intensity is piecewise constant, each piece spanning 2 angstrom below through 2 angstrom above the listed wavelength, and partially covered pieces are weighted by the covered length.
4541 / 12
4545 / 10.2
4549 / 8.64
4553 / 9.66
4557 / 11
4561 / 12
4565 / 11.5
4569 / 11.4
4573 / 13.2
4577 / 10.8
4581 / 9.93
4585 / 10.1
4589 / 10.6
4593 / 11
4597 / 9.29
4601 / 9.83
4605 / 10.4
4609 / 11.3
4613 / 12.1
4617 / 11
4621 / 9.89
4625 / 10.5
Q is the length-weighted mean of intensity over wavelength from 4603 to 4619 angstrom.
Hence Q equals 11.2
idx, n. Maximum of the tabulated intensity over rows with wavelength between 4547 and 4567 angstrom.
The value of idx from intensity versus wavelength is 12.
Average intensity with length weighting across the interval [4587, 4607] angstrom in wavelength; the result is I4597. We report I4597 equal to 10.2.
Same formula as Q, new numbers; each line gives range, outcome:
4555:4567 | 11.5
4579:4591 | 10.2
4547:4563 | 10.3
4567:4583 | 11.3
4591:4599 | 10.1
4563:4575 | 12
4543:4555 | 9.5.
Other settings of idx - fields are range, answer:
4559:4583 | 13.2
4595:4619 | 12.1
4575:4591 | 10.8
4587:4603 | 11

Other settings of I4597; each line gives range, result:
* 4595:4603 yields 9.56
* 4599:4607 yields 10.1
